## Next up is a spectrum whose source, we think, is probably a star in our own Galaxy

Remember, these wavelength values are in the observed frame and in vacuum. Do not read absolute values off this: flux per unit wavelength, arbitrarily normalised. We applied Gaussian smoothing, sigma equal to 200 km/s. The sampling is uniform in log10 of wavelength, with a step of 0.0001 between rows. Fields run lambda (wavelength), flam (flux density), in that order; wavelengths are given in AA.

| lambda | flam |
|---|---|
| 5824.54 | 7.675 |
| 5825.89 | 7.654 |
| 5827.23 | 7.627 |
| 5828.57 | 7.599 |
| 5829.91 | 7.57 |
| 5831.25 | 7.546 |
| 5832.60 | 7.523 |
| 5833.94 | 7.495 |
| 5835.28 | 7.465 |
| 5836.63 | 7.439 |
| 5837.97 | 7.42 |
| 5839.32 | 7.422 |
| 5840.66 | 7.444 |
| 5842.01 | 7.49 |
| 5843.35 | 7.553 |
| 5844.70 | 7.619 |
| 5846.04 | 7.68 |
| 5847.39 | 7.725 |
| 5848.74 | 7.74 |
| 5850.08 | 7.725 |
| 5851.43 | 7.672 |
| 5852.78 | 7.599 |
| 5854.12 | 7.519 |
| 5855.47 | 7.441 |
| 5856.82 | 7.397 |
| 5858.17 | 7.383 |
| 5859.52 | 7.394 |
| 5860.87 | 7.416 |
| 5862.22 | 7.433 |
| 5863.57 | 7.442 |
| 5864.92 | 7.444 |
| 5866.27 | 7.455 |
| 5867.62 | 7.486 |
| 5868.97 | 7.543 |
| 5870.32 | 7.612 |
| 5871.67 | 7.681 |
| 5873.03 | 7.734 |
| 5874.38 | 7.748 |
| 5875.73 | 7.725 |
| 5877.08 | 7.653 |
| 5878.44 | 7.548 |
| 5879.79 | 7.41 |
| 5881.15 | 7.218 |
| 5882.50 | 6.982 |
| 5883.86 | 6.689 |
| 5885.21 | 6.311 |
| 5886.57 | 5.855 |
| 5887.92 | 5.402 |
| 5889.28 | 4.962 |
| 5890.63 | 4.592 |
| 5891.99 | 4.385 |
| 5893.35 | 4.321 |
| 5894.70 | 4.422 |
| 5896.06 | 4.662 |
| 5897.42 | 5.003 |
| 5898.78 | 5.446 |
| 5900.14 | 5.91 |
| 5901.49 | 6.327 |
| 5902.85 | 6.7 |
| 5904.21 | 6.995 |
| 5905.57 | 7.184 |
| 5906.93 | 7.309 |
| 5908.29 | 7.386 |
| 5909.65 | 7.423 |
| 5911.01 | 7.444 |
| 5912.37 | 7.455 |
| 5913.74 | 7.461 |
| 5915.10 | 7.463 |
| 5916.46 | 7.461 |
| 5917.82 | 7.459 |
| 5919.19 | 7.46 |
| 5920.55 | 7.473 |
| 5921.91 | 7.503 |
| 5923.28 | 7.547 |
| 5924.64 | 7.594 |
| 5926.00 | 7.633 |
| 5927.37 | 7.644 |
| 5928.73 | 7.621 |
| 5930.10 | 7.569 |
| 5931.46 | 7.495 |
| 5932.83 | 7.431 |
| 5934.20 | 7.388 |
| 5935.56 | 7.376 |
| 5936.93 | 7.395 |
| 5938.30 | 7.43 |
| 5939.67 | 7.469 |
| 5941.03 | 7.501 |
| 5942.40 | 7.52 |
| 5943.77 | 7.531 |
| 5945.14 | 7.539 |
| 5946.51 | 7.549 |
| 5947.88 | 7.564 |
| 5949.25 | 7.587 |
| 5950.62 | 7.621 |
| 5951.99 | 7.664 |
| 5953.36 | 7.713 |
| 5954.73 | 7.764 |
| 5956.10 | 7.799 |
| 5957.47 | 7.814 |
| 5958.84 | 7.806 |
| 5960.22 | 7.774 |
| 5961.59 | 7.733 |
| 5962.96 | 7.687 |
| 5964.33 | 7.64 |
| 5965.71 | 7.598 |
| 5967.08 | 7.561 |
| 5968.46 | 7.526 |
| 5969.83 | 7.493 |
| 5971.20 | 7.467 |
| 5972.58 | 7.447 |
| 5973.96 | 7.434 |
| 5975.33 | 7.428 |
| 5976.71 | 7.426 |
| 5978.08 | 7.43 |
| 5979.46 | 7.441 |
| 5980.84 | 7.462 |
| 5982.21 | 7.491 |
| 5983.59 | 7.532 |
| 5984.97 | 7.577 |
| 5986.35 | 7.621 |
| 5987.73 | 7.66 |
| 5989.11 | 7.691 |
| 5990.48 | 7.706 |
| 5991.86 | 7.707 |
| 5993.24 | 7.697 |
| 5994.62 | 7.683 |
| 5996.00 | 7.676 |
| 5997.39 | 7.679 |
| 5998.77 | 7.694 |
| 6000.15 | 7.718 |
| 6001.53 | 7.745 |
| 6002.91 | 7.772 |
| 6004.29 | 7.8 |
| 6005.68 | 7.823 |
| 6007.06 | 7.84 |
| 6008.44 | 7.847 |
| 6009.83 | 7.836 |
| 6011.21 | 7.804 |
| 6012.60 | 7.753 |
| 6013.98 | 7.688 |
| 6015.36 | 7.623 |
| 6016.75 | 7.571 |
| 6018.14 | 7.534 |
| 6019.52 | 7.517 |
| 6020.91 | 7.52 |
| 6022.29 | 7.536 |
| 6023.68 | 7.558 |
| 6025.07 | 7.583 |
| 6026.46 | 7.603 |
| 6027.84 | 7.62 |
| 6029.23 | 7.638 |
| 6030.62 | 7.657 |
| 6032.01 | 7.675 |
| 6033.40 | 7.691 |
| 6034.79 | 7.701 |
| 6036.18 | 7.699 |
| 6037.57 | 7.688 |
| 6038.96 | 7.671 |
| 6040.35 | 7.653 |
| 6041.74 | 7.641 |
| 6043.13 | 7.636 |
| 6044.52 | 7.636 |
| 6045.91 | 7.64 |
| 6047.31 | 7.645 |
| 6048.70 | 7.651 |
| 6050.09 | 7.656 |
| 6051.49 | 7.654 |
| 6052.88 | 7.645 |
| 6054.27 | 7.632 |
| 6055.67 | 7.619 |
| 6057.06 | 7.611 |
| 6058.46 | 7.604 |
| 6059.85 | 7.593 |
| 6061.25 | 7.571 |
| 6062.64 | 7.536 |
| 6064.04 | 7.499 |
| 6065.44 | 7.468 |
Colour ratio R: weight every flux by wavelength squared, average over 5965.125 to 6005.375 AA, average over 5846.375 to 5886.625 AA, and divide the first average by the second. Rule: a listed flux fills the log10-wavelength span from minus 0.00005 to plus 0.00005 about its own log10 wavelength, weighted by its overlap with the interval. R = 1.1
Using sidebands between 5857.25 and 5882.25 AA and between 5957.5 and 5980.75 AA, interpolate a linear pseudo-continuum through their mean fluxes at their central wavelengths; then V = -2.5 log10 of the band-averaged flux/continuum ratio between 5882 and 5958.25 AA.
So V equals 0.09 mag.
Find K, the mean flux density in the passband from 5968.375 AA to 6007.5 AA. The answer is 7.61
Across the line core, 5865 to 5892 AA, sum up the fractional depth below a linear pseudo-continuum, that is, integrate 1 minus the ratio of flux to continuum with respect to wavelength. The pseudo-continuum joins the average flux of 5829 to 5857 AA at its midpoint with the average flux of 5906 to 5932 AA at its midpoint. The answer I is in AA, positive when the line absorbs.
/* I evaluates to 2.3 AA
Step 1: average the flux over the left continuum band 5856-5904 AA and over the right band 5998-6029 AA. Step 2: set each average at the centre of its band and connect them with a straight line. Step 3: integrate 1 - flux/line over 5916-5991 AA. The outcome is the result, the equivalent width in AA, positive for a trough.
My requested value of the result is -3.85 AA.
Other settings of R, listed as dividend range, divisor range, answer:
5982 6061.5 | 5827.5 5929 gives 1.14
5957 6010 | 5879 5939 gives 1.16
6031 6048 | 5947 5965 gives 1.02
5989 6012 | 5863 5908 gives 1.24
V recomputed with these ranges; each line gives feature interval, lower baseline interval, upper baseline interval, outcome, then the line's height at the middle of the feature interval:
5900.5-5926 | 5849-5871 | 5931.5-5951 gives 0.027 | 7.49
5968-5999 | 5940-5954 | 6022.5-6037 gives 0.006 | 7.6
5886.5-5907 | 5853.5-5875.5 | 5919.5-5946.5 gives 0.331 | 7.51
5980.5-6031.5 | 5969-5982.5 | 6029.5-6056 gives -0.017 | 7.55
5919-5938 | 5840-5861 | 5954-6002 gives 0.012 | 7.59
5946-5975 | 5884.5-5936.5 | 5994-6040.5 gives -0.072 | 7.14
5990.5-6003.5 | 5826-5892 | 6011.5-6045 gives -0.020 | 7.56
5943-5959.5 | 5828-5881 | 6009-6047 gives -0.009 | 7.6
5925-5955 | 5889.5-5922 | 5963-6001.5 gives -0.090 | 6.94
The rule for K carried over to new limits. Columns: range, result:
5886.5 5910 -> 5.77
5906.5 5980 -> 7.54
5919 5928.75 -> 7.57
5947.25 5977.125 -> 7.62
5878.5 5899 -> 5.64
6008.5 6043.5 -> 7.65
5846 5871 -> 7.53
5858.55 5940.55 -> 6.95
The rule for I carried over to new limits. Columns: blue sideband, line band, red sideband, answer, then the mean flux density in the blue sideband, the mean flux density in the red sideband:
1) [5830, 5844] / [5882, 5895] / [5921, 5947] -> 3.64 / 7.48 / 7.51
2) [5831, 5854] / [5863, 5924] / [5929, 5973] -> 6.44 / 7.56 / 7.58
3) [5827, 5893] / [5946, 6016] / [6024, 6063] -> -1.47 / 7.21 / 7.64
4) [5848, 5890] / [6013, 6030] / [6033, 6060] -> 0.02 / 7.24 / 7.65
